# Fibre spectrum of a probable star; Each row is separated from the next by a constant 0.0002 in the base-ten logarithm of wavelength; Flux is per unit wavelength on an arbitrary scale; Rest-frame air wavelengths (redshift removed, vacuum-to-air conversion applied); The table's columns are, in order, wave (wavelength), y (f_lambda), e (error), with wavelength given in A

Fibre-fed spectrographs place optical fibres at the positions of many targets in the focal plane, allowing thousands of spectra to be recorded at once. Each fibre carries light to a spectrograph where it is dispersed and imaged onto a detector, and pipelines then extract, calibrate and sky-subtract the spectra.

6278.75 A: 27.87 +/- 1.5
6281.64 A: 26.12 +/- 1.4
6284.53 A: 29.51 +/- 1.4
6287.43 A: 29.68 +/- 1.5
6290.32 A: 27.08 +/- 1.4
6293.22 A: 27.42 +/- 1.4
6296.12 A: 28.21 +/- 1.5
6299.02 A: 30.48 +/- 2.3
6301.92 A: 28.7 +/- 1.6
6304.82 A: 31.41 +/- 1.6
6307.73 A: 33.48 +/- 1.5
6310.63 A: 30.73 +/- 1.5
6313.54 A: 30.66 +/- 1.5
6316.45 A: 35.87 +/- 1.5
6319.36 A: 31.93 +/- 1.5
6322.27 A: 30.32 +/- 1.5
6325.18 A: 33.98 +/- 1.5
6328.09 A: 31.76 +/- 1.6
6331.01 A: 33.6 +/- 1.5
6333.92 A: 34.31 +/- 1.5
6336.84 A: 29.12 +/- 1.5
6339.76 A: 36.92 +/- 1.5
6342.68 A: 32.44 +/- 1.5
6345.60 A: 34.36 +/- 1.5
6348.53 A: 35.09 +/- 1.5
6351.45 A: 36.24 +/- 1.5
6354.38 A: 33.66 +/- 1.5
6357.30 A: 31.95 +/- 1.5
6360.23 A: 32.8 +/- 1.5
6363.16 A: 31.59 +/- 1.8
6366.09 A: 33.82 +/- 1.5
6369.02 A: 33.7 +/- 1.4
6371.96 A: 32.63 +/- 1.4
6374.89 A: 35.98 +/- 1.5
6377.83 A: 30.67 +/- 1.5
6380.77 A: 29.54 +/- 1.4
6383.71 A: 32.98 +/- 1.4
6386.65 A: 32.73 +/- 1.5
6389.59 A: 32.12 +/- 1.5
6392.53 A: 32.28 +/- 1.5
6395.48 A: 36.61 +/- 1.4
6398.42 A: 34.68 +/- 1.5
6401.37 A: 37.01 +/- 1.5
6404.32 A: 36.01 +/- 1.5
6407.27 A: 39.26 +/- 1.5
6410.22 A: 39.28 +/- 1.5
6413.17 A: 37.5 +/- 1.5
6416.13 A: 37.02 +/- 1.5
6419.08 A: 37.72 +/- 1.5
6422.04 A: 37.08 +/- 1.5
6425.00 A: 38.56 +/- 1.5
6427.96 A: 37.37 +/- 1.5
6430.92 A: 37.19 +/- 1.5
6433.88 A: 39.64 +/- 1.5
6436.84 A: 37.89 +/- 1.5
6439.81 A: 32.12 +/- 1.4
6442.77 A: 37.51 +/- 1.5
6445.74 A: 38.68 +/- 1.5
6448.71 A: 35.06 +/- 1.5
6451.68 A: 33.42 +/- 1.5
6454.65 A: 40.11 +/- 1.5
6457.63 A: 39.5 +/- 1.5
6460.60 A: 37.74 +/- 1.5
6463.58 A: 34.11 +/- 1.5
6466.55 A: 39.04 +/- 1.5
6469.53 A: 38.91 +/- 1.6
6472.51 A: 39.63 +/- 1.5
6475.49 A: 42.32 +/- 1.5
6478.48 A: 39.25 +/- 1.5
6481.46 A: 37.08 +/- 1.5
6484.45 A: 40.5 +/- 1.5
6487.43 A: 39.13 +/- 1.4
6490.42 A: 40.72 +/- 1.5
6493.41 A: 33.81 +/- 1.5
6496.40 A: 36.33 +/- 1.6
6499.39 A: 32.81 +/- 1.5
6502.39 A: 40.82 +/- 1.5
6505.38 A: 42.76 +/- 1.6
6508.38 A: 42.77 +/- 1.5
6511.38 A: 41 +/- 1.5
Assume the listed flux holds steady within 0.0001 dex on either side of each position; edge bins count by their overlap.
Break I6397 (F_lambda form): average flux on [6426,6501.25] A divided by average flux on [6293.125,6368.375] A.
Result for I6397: 1.2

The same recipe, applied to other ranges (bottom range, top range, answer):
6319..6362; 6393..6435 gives 1.12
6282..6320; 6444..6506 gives 1.26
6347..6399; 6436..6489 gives 1.14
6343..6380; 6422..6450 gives 1.11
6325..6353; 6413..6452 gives 1.10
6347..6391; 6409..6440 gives 1.14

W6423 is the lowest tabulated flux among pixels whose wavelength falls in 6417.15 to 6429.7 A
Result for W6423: 37.08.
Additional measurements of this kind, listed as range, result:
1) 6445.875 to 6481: 33.42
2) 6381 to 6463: 32.12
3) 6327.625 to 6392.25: 29.12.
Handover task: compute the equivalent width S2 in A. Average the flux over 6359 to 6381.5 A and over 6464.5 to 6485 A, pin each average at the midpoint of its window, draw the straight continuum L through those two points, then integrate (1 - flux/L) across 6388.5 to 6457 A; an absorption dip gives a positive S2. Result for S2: -1.4 A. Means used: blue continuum 32.7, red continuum 39.3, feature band 36.8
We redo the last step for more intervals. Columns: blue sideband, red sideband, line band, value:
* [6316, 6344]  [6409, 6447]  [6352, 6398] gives 2.7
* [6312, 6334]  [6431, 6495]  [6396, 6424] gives -1.1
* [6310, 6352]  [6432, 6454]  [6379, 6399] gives 1.1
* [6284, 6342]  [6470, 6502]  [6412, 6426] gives -0.8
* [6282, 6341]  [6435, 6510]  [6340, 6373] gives -0.5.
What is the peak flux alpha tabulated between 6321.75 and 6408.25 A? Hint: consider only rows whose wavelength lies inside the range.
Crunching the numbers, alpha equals 39.26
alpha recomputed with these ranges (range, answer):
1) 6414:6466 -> 40.11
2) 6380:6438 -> 39.64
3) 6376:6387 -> 32.98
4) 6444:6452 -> 38.68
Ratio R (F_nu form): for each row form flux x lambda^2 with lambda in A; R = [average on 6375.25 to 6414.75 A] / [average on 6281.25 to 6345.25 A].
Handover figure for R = 1.1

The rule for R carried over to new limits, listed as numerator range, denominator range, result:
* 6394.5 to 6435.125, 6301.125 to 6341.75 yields 1.19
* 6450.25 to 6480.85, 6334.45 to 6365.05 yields 1.19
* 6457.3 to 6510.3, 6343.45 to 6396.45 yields 1.21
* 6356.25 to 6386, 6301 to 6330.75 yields 1.04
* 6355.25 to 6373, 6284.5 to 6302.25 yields 1.17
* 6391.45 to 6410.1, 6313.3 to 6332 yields 1.14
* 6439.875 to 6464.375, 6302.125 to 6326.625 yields 1.20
